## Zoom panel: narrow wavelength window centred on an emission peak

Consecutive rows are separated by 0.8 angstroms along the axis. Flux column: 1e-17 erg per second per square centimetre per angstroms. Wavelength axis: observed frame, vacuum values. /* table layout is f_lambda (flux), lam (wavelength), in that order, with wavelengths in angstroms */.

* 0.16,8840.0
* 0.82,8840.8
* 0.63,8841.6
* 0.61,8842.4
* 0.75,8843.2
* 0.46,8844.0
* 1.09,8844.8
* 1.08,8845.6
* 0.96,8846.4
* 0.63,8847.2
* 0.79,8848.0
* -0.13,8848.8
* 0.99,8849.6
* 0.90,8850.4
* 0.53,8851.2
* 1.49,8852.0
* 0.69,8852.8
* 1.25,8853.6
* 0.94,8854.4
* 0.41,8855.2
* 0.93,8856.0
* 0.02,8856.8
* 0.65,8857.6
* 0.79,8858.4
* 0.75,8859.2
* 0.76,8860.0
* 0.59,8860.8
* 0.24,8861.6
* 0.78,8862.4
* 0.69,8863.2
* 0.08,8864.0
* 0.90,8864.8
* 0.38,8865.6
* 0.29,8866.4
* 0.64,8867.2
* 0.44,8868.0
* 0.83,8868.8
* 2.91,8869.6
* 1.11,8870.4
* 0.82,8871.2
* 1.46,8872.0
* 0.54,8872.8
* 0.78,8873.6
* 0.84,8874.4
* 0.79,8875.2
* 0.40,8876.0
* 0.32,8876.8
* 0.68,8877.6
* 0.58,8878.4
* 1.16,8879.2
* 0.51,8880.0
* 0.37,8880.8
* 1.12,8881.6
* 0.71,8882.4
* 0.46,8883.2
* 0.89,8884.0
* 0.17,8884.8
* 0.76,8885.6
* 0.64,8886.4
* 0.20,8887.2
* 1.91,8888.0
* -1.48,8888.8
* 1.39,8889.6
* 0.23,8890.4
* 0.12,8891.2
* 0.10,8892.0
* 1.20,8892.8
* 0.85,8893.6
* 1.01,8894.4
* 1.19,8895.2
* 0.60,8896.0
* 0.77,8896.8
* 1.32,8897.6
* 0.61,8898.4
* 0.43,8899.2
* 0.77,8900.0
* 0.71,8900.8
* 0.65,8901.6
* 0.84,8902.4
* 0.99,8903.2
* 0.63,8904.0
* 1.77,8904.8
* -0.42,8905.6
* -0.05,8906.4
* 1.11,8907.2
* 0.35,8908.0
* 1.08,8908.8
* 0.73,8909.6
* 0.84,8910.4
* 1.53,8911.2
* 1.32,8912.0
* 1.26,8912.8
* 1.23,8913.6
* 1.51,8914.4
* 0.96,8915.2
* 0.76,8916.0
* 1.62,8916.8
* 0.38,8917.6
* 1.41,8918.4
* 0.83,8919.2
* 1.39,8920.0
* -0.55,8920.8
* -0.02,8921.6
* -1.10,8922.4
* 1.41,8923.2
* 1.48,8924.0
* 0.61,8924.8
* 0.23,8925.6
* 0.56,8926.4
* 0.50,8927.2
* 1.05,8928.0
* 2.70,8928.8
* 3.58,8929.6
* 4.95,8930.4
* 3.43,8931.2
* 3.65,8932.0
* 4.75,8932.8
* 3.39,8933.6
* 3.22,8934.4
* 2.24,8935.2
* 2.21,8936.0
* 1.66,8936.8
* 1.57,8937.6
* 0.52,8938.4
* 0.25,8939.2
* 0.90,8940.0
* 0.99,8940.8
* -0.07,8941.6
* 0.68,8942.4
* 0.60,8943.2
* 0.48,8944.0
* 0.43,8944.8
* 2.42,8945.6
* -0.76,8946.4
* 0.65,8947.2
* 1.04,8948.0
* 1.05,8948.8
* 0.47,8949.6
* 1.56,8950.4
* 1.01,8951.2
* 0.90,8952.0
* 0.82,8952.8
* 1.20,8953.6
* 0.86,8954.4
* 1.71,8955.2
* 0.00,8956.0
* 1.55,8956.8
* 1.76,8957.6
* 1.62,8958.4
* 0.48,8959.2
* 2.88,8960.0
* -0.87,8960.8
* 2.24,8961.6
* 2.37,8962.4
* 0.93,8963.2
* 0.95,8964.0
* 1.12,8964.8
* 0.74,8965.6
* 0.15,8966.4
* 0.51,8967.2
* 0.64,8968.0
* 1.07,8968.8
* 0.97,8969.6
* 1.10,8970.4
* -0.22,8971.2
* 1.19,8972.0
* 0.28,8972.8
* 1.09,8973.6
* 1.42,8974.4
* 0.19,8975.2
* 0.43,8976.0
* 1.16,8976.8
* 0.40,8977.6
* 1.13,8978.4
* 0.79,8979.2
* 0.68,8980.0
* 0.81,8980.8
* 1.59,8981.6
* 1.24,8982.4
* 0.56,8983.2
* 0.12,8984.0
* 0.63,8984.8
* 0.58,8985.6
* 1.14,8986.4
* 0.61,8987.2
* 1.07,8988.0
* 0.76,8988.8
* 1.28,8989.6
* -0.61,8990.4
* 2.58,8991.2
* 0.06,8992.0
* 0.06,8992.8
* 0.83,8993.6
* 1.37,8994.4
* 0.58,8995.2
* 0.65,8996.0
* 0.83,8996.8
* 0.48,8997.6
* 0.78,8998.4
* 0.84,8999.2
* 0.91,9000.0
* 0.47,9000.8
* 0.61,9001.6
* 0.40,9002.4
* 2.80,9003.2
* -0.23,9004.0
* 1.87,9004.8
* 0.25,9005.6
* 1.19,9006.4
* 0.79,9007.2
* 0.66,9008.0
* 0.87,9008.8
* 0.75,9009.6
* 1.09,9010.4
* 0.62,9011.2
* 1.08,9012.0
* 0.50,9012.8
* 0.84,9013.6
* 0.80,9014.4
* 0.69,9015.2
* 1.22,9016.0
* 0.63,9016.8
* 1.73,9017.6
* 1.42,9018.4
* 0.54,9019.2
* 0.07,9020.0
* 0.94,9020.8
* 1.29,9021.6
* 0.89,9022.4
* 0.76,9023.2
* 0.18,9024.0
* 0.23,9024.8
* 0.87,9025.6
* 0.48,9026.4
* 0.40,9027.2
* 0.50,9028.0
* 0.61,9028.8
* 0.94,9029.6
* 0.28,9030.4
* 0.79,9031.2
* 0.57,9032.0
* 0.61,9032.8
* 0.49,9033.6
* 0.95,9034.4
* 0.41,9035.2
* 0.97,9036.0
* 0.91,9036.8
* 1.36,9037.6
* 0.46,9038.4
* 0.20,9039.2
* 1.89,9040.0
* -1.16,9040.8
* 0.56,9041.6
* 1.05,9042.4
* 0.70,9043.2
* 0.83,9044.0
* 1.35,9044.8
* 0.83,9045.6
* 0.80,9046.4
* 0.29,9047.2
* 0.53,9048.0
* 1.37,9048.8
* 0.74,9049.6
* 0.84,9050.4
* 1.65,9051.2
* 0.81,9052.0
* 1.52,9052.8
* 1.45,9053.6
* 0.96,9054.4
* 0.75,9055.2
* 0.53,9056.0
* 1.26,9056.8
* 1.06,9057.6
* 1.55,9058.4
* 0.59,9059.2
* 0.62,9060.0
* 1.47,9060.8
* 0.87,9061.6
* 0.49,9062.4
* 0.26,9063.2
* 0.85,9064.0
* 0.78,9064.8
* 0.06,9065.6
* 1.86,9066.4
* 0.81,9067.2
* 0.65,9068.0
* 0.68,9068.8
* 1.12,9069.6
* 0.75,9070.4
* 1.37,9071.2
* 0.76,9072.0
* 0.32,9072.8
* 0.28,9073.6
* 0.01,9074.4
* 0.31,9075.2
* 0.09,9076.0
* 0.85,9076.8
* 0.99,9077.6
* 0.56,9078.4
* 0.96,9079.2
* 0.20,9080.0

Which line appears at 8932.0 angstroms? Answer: H-alpha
